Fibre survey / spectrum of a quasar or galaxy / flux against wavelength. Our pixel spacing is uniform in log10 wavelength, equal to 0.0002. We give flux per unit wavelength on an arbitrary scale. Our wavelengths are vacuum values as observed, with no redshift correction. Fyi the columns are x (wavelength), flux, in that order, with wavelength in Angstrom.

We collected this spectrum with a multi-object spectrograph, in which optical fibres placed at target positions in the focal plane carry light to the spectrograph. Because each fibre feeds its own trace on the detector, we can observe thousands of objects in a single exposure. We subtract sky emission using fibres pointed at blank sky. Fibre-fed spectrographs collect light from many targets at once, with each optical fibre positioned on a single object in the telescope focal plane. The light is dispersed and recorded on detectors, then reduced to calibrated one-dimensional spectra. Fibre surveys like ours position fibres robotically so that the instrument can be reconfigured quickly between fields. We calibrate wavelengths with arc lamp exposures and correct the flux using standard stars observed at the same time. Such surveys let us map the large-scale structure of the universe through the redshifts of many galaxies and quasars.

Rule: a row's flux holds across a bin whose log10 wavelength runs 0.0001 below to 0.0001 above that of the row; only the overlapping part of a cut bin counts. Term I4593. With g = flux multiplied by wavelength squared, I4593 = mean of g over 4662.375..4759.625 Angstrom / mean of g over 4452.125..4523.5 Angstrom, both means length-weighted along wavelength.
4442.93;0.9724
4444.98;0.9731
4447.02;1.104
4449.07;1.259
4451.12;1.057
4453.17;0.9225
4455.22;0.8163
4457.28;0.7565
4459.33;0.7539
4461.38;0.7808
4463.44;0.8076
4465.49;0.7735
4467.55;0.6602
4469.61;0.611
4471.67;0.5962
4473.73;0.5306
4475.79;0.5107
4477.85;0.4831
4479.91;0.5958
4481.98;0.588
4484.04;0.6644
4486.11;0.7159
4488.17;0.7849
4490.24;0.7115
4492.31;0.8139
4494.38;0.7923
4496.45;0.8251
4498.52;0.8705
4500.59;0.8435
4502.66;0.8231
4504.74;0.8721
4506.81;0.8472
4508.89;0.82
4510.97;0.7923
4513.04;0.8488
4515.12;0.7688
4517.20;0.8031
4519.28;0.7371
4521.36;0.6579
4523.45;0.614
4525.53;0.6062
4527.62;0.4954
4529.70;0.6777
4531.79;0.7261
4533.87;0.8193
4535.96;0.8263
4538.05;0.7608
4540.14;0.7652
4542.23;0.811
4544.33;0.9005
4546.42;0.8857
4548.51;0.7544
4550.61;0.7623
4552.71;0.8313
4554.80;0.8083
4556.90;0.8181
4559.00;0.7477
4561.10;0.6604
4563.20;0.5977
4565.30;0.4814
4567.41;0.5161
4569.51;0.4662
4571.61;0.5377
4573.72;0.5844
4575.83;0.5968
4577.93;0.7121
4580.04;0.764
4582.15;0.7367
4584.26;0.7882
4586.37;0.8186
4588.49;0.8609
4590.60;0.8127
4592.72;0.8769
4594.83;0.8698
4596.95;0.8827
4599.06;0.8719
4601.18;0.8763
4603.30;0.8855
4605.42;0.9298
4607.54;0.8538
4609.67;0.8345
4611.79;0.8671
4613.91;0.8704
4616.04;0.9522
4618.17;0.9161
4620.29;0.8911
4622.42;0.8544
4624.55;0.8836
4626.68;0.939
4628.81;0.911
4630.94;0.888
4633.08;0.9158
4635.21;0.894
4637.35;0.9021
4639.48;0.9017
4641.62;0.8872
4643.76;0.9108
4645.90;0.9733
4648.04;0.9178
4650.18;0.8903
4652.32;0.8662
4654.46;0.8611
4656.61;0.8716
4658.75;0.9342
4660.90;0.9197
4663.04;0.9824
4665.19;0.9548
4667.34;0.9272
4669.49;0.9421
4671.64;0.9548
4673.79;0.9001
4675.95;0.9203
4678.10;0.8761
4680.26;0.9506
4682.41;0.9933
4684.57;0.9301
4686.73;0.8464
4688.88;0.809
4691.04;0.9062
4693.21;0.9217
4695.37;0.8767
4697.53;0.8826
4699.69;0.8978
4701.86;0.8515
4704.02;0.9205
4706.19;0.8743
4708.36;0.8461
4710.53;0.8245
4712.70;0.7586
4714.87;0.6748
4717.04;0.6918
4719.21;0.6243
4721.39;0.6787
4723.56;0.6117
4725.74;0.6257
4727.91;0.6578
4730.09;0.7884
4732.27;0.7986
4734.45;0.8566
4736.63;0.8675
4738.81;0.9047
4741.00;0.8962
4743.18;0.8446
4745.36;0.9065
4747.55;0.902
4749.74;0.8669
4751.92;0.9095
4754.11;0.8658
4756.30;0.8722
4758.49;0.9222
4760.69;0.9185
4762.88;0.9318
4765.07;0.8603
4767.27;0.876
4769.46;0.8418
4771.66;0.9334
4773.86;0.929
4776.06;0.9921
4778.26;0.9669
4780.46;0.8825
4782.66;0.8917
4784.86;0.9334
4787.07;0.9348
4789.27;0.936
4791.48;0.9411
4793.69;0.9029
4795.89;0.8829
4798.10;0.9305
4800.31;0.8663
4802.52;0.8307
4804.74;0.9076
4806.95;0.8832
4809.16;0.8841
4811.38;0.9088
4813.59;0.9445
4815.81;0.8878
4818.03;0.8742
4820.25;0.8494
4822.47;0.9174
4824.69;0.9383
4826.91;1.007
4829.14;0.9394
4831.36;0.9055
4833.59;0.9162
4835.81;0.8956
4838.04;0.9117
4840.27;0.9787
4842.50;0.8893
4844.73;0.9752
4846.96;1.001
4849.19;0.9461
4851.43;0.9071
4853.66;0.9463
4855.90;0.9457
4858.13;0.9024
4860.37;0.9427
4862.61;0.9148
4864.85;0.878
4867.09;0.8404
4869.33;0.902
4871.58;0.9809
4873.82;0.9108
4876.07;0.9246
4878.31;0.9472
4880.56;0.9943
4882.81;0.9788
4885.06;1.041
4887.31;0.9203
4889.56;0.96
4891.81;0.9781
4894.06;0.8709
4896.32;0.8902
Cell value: 1.27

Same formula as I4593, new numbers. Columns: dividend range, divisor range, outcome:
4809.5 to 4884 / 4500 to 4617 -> 1.37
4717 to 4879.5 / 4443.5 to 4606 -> 1.32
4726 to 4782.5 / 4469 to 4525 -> 1.35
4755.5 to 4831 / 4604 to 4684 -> 1.07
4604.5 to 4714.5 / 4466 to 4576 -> 1.34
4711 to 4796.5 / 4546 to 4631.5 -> 1.15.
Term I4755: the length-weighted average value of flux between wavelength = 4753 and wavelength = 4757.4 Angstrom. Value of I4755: 0.869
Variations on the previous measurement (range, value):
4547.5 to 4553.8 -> 0.783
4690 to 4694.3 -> 0.912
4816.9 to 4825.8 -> 0.895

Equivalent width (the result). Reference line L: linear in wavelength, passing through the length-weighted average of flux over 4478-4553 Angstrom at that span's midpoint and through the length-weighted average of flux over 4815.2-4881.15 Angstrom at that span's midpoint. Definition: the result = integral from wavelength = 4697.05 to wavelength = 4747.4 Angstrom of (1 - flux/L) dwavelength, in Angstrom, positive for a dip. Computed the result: 3.8 Angstrom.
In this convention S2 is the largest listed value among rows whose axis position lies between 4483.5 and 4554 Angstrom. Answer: 0.9005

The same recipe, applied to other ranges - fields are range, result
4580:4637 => 0.9522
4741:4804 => 0.9921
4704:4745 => 0.9205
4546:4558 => 0.8857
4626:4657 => 0.9733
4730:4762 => 0.9222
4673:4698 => 0.9933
